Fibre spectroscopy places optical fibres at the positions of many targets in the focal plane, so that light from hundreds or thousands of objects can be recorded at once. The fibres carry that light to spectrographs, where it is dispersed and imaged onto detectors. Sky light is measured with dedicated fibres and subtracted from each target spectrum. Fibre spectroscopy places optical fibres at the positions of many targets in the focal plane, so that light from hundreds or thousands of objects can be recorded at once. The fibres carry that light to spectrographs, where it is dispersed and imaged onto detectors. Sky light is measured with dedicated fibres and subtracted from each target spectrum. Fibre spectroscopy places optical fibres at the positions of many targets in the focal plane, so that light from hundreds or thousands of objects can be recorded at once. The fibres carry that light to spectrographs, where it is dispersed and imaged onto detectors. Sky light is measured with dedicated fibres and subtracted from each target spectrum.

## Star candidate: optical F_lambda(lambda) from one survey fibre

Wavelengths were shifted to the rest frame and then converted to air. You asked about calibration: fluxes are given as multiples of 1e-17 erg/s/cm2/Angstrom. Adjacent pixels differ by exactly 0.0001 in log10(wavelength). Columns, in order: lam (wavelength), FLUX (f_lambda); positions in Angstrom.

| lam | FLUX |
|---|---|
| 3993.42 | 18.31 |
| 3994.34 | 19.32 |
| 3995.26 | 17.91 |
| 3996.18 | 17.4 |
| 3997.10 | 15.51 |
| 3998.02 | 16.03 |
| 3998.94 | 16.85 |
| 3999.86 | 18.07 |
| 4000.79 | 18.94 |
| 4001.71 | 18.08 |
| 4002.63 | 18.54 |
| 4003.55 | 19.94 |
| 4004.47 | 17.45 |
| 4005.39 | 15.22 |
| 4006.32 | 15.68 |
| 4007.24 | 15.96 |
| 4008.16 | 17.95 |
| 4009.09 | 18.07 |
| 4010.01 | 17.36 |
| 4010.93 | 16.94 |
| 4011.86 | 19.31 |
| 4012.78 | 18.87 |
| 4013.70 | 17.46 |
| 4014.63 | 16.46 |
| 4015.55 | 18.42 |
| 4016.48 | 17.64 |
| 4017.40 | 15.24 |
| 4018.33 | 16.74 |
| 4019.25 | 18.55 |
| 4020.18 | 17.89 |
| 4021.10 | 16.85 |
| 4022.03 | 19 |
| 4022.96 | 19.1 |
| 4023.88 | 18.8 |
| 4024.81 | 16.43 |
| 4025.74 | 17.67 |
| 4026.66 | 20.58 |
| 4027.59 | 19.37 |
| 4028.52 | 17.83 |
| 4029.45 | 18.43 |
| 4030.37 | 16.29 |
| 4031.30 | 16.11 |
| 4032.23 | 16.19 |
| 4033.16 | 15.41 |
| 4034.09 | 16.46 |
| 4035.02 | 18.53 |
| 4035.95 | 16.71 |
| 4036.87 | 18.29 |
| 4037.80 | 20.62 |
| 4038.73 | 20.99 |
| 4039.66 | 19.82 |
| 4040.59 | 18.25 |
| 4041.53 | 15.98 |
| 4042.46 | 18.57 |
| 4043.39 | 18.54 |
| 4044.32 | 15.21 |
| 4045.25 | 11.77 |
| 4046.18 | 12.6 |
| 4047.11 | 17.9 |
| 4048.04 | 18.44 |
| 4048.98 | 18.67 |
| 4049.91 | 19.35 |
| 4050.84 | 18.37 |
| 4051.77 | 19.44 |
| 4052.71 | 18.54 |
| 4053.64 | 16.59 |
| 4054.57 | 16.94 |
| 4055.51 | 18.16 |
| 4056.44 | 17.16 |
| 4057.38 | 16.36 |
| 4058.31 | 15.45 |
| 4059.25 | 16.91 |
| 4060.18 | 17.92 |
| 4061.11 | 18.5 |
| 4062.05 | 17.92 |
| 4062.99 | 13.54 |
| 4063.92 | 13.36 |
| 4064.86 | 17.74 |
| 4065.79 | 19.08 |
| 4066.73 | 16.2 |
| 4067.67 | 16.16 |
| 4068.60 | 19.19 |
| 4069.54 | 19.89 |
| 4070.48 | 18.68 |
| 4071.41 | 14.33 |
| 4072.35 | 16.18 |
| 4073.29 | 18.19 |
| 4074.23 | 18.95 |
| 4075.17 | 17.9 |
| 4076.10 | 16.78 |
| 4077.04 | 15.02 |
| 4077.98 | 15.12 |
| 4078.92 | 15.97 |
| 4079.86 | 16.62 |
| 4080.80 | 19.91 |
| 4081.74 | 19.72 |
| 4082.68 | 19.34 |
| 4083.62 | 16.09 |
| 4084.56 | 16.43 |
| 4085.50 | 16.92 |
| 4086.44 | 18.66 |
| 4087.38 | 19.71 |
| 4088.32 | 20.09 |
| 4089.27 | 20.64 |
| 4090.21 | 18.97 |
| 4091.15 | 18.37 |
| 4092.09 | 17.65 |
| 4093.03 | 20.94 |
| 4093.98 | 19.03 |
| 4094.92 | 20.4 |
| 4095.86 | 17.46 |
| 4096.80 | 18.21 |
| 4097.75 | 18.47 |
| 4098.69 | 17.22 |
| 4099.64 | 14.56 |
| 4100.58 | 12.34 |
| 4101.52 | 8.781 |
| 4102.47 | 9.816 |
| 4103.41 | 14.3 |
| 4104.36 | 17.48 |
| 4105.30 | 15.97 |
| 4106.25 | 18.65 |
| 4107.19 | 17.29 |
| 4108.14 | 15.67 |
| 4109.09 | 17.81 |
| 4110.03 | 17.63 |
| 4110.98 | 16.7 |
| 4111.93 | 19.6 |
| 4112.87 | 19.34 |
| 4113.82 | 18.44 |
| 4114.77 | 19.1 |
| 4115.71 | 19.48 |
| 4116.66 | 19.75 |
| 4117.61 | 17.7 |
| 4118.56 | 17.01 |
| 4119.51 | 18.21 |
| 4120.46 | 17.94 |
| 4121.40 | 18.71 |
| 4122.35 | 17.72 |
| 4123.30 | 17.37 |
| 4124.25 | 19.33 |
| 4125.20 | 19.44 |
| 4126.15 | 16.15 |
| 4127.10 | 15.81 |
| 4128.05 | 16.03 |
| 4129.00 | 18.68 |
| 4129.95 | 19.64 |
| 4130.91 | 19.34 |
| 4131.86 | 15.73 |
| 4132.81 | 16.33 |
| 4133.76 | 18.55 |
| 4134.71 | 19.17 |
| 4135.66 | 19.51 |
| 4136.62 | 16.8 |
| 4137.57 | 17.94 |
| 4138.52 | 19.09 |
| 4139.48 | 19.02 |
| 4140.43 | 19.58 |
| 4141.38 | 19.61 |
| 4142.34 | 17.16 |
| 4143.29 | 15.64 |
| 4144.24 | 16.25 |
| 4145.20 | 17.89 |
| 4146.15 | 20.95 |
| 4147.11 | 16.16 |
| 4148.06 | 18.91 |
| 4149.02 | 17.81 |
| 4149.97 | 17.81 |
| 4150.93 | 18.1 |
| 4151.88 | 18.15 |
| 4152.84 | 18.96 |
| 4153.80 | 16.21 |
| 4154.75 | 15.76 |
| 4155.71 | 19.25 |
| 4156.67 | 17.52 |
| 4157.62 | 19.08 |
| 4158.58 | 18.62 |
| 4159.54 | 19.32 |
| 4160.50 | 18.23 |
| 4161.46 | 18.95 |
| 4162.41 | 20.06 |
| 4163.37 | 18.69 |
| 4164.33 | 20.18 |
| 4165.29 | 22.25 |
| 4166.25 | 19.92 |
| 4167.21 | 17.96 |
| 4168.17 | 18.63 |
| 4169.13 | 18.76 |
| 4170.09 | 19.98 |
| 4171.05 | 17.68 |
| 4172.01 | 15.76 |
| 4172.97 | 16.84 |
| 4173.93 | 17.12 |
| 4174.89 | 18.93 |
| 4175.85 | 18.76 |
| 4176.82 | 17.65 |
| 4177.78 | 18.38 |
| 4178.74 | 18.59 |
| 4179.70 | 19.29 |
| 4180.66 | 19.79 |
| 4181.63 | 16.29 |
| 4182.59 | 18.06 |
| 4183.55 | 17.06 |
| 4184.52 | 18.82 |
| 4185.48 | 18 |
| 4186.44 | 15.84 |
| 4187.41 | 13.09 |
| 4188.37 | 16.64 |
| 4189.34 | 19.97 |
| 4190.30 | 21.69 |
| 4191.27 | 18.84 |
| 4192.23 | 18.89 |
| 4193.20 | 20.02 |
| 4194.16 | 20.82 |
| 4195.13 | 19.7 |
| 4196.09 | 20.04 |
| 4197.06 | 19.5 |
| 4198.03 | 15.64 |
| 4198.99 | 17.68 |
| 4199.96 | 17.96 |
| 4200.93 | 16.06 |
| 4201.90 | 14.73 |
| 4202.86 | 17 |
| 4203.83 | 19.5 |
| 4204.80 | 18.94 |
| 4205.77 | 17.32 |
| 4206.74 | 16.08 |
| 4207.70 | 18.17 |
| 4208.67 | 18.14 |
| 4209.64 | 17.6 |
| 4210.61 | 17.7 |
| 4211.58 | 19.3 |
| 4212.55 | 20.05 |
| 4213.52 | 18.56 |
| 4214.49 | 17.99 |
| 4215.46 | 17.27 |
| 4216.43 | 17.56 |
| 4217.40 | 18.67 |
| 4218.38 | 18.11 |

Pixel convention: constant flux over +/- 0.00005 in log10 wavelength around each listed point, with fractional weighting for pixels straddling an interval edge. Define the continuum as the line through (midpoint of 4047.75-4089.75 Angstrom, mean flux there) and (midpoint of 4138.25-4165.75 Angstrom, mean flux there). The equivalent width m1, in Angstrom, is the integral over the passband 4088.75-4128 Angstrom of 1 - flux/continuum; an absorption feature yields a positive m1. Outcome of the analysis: 1.2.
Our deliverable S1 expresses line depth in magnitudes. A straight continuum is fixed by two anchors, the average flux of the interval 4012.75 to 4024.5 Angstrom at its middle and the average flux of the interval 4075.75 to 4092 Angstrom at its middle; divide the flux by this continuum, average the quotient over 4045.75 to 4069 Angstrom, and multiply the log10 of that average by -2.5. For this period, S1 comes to 0.04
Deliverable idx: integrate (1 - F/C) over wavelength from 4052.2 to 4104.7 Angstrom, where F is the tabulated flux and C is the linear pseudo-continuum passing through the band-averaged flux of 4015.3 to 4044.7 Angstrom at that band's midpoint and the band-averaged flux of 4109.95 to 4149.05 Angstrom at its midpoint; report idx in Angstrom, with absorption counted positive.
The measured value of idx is 2.4 Angstrom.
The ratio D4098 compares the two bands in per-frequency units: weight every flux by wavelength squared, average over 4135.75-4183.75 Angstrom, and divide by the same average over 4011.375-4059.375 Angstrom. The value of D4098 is 1.11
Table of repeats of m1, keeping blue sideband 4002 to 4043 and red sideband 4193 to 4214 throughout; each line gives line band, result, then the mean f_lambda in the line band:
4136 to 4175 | -0.5 Angstrom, 18.3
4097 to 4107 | 1.7 Angstrom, 14.9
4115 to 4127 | -0.1 Angstrom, 18.2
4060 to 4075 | 0.5 Angstrom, 17.2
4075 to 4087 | 0.4 Angstrom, 17.3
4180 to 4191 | 0.2 Angstrom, 17.8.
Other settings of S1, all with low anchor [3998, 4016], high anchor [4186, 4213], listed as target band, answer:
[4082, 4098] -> -0.05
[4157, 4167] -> -0.08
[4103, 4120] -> 0.01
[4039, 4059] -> 0.03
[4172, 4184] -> 0.00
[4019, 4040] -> -0.02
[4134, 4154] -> -0.01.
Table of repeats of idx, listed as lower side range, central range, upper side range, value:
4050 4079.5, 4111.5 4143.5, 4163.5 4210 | -1.0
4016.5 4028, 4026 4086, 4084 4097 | 3.3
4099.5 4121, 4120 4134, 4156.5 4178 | -0.4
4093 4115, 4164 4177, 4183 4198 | -0.4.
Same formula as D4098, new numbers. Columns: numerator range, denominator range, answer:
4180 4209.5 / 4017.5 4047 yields 1.11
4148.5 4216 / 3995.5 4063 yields 1.12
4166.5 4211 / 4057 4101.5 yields 1.09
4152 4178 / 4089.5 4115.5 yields 1.11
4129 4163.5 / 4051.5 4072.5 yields 1.11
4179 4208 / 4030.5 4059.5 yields 1.12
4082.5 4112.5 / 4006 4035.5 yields 1.02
